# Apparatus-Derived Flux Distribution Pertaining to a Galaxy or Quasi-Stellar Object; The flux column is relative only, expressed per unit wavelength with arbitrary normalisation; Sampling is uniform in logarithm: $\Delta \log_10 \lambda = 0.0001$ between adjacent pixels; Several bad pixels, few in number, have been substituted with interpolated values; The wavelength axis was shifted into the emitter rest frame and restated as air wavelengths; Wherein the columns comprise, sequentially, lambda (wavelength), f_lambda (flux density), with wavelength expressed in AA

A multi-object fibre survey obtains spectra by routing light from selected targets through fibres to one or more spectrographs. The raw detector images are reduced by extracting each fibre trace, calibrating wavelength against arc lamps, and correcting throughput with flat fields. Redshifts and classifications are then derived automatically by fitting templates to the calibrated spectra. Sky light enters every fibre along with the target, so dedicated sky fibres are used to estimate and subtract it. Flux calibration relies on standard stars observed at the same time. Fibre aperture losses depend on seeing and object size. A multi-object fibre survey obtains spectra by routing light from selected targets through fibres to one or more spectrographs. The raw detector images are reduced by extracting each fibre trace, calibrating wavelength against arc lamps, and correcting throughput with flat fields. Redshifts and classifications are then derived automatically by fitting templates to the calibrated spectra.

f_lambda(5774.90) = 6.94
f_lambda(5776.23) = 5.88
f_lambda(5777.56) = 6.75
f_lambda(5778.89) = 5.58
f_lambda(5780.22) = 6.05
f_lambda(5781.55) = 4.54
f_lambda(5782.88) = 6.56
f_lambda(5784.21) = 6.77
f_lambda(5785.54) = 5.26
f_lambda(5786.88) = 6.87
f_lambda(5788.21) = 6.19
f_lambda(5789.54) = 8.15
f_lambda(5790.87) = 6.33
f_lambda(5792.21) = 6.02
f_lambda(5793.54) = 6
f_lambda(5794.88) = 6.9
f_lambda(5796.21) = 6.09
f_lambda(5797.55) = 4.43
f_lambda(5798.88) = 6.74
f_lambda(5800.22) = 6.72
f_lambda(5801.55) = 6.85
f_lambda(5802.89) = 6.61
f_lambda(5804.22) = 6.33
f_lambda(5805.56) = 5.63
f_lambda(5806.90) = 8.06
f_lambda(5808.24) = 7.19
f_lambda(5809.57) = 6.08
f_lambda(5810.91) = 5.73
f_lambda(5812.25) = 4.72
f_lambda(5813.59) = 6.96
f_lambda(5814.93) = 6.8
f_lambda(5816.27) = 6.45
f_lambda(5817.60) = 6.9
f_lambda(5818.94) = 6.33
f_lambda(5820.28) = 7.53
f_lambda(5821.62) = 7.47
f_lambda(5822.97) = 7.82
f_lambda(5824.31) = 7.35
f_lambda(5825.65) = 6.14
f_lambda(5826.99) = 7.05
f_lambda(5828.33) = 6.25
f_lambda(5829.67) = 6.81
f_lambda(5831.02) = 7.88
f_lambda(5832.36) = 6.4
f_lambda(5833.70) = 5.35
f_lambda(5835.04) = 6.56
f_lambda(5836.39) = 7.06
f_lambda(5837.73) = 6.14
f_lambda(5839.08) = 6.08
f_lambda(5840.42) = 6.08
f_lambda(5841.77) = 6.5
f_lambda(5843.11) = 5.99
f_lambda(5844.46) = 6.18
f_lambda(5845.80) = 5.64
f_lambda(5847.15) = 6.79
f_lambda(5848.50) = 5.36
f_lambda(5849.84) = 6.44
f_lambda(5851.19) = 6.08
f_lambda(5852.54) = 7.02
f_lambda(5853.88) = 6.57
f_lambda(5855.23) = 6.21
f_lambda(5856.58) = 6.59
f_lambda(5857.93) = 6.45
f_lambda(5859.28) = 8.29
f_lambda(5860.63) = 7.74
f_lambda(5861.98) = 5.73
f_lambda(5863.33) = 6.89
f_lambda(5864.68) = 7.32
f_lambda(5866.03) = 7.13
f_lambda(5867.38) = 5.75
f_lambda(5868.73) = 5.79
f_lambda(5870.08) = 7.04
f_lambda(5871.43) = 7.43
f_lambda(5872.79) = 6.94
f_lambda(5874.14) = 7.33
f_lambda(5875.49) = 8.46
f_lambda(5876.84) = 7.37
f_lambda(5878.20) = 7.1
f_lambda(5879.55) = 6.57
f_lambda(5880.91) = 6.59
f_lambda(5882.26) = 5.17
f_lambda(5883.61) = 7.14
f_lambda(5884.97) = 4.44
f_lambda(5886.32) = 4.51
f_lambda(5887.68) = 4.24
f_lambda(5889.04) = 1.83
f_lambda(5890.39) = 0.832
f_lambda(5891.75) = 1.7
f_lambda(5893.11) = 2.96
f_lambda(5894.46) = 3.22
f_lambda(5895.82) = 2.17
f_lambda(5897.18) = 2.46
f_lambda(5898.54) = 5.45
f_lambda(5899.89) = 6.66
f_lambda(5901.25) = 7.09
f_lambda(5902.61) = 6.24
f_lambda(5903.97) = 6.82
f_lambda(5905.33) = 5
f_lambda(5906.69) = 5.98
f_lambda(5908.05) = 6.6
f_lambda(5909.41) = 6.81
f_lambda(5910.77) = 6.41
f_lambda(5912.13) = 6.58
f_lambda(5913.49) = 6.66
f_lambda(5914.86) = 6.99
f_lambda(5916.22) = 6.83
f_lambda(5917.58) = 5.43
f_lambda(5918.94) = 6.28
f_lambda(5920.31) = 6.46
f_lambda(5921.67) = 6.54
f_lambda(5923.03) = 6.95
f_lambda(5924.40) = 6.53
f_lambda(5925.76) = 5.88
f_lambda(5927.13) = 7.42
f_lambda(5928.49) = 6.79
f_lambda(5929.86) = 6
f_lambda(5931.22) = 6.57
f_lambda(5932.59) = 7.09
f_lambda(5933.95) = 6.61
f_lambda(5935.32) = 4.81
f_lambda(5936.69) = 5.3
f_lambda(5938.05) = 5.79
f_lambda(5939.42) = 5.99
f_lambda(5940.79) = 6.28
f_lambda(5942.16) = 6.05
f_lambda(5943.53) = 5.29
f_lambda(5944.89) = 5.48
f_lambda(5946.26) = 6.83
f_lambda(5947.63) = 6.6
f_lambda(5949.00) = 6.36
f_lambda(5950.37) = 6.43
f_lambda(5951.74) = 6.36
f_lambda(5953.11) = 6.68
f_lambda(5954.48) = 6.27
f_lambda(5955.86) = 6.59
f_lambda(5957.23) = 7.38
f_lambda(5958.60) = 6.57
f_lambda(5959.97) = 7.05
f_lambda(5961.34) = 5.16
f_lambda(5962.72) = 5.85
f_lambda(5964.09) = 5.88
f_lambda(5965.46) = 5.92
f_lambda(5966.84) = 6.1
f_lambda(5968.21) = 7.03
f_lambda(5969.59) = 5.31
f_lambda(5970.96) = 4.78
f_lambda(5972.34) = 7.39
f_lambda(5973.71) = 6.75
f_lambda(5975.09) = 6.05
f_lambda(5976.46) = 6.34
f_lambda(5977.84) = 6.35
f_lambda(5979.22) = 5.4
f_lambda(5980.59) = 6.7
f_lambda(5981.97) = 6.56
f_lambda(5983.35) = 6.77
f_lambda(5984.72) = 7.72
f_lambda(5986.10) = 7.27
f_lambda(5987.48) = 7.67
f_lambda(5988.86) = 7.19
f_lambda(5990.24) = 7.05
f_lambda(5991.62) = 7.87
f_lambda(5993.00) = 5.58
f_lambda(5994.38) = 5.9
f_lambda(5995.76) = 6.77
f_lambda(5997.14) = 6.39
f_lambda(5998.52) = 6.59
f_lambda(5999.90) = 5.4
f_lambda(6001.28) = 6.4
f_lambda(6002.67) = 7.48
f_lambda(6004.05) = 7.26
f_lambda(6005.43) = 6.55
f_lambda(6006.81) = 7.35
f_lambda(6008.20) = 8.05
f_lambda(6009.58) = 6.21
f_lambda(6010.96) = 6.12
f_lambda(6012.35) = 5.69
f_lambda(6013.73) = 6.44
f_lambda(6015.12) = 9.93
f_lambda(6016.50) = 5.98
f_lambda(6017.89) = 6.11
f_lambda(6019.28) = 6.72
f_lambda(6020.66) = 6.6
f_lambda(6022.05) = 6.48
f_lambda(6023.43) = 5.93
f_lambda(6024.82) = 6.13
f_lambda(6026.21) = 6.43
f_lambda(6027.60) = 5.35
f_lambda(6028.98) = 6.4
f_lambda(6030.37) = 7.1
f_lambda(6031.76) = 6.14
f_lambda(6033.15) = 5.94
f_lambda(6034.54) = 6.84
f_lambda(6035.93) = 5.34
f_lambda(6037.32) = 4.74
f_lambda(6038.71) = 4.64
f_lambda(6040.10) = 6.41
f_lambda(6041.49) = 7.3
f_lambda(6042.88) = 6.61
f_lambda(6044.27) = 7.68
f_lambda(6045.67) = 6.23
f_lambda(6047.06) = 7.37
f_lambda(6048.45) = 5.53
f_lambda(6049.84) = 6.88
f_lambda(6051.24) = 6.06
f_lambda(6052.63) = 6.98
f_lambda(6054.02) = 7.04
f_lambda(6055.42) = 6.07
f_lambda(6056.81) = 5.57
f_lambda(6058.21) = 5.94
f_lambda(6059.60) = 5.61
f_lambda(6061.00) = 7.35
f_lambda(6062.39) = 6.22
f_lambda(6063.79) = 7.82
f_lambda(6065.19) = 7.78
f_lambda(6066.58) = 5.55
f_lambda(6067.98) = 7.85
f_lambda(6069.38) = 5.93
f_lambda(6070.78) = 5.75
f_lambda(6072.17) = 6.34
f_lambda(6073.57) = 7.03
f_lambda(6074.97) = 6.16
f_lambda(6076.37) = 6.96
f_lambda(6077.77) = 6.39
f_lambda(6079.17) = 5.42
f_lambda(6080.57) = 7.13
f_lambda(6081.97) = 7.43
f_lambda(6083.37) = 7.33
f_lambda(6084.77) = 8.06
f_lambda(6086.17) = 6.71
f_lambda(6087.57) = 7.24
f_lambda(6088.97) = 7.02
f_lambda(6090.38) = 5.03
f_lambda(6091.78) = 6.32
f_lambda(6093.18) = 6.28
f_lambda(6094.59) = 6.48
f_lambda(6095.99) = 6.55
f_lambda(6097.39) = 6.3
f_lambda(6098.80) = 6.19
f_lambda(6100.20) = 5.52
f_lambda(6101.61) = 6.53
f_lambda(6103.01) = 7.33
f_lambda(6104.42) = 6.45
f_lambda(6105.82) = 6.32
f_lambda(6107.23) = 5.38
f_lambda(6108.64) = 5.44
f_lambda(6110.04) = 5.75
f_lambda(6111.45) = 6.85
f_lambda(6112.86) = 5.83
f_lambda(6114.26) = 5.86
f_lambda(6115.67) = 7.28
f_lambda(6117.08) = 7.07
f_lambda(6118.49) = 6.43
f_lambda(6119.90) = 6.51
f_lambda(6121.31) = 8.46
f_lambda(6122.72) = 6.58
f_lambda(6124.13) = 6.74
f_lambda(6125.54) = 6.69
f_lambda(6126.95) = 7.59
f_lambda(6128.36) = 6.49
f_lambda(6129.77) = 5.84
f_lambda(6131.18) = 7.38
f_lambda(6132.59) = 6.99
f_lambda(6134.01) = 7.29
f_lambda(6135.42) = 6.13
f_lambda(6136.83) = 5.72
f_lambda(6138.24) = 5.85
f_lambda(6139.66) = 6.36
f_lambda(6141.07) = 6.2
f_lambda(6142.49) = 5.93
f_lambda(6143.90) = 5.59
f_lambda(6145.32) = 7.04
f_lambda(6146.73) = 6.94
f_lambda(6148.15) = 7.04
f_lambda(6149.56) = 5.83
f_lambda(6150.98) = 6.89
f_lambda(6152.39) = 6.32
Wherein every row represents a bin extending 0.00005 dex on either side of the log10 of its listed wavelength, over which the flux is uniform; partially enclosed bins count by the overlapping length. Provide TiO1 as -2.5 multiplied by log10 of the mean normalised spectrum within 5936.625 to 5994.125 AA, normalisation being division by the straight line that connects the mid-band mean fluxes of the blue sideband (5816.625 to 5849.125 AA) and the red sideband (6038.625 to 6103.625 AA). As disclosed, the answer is 0.03 mag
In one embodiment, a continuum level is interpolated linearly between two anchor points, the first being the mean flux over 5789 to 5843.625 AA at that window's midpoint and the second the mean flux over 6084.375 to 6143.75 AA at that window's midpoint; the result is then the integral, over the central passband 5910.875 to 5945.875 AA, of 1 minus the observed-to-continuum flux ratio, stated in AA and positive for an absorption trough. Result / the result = 1.35 AA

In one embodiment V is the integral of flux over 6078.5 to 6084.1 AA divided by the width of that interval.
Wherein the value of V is 6.84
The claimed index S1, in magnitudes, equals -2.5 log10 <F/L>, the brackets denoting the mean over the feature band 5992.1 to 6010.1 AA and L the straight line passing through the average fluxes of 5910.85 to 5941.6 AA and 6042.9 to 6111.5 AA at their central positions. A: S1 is -0.03 mag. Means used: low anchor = 6.35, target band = 6.63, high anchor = 6.51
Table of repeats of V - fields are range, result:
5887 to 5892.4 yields 2.15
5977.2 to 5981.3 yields 6.15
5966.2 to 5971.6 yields 5.81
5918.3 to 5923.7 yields 6.56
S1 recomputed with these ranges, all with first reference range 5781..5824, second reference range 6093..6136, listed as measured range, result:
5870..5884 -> -0.08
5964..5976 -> 0.06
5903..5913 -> 0.03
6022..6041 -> 0.09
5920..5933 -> -0.02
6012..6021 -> -0.05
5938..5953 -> 0.06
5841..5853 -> 0.05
